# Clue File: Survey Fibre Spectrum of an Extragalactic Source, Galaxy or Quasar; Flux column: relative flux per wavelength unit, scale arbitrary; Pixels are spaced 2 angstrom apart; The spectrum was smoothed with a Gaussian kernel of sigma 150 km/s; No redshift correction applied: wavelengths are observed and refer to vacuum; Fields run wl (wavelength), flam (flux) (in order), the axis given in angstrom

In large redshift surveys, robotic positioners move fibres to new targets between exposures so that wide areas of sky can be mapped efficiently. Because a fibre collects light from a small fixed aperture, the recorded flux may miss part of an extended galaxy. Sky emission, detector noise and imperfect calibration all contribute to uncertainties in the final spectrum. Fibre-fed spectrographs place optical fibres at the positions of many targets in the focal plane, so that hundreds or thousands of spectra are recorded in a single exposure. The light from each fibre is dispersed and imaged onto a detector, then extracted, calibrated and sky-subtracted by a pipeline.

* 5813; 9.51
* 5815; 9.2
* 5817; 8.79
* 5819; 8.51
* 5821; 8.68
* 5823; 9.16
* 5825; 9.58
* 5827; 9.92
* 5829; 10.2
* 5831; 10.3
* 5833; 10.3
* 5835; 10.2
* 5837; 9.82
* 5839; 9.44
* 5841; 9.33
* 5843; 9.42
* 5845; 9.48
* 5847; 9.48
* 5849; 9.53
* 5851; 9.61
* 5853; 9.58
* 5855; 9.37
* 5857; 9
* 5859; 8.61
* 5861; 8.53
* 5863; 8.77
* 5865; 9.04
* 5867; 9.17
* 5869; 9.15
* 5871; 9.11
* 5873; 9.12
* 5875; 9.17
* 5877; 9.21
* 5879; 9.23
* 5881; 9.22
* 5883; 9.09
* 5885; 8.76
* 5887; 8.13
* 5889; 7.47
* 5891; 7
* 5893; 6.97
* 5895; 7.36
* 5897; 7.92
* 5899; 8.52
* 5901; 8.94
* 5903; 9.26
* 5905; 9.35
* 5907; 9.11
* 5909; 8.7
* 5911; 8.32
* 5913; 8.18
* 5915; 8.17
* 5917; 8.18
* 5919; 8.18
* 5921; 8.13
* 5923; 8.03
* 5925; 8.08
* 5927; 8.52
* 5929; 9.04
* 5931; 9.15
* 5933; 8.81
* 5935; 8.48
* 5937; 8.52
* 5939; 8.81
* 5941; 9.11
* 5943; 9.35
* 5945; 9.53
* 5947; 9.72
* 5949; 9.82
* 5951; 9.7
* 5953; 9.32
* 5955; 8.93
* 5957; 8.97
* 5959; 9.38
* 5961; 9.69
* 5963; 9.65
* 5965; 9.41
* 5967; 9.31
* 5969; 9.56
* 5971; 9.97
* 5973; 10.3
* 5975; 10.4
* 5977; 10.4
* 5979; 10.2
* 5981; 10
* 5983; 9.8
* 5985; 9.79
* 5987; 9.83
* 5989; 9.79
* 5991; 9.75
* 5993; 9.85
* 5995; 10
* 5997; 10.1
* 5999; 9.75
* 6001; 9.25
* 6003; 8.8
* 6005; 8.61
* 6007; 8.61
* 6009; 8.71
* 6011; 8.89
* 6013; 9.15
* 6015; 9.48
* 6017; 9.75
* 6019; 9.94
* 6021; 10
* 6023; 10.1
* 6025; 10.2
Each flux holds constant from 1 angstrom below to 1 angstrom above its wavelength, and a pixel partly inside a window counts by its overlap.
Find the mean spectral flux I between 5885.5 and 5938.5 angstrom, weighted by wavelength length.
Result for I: 8.34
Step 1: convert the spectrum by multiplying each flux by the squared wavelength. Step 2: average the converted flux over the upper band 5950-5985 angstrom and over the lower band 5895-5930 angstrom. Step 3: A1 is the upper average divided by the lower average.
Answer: 1.17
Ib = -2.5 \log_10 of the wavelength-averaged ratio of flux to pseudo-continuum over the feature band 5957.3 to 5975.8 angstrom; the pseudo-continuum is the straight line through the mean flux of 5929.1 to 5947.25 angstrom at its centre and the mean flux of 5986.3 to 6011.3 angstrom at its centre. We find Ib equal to -0.058 mag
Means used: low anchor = 9.03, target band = 9.7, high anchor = 9.39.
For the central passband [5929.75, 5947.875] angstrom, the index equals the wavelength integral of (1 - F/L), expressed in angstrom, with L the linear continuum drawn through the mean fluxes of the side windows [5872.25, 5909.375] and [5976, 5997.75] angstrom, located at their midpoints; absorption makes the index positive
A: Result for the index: 0.4 angstrom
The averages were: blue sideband 8.55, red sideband 9.95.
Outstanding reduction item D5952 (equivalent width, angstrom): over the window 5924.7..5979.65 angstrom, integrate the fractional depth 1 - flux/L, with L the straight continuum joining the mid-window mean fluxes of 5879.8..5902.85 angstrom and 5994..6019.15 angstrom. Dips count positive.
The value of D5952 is -3.8 angstrom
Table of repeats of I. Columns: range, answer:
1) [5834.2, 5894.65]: 8.98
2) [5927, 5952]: 9.14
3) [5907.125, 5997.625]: 9.26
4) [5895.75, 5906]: 8.76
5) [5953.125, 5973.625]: 9.49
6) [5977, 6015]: 9.52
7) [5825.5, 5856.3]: 9.72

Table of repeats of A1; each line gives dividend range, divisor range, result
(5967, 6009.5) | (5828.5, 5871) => 1.08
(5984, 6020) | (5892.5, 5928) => 1.17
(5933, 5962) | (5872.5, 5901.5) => 1.12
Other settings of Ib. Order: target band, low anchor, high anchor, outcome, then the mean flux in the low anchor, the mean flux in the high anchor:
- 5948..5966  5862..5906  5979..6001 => 0.00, 8.63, 9.85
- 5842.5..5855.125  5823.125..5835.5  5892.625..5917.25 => 0.01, 10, 8.43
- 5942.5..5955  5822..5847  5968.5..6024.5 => 0.02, 9.75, 9.68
